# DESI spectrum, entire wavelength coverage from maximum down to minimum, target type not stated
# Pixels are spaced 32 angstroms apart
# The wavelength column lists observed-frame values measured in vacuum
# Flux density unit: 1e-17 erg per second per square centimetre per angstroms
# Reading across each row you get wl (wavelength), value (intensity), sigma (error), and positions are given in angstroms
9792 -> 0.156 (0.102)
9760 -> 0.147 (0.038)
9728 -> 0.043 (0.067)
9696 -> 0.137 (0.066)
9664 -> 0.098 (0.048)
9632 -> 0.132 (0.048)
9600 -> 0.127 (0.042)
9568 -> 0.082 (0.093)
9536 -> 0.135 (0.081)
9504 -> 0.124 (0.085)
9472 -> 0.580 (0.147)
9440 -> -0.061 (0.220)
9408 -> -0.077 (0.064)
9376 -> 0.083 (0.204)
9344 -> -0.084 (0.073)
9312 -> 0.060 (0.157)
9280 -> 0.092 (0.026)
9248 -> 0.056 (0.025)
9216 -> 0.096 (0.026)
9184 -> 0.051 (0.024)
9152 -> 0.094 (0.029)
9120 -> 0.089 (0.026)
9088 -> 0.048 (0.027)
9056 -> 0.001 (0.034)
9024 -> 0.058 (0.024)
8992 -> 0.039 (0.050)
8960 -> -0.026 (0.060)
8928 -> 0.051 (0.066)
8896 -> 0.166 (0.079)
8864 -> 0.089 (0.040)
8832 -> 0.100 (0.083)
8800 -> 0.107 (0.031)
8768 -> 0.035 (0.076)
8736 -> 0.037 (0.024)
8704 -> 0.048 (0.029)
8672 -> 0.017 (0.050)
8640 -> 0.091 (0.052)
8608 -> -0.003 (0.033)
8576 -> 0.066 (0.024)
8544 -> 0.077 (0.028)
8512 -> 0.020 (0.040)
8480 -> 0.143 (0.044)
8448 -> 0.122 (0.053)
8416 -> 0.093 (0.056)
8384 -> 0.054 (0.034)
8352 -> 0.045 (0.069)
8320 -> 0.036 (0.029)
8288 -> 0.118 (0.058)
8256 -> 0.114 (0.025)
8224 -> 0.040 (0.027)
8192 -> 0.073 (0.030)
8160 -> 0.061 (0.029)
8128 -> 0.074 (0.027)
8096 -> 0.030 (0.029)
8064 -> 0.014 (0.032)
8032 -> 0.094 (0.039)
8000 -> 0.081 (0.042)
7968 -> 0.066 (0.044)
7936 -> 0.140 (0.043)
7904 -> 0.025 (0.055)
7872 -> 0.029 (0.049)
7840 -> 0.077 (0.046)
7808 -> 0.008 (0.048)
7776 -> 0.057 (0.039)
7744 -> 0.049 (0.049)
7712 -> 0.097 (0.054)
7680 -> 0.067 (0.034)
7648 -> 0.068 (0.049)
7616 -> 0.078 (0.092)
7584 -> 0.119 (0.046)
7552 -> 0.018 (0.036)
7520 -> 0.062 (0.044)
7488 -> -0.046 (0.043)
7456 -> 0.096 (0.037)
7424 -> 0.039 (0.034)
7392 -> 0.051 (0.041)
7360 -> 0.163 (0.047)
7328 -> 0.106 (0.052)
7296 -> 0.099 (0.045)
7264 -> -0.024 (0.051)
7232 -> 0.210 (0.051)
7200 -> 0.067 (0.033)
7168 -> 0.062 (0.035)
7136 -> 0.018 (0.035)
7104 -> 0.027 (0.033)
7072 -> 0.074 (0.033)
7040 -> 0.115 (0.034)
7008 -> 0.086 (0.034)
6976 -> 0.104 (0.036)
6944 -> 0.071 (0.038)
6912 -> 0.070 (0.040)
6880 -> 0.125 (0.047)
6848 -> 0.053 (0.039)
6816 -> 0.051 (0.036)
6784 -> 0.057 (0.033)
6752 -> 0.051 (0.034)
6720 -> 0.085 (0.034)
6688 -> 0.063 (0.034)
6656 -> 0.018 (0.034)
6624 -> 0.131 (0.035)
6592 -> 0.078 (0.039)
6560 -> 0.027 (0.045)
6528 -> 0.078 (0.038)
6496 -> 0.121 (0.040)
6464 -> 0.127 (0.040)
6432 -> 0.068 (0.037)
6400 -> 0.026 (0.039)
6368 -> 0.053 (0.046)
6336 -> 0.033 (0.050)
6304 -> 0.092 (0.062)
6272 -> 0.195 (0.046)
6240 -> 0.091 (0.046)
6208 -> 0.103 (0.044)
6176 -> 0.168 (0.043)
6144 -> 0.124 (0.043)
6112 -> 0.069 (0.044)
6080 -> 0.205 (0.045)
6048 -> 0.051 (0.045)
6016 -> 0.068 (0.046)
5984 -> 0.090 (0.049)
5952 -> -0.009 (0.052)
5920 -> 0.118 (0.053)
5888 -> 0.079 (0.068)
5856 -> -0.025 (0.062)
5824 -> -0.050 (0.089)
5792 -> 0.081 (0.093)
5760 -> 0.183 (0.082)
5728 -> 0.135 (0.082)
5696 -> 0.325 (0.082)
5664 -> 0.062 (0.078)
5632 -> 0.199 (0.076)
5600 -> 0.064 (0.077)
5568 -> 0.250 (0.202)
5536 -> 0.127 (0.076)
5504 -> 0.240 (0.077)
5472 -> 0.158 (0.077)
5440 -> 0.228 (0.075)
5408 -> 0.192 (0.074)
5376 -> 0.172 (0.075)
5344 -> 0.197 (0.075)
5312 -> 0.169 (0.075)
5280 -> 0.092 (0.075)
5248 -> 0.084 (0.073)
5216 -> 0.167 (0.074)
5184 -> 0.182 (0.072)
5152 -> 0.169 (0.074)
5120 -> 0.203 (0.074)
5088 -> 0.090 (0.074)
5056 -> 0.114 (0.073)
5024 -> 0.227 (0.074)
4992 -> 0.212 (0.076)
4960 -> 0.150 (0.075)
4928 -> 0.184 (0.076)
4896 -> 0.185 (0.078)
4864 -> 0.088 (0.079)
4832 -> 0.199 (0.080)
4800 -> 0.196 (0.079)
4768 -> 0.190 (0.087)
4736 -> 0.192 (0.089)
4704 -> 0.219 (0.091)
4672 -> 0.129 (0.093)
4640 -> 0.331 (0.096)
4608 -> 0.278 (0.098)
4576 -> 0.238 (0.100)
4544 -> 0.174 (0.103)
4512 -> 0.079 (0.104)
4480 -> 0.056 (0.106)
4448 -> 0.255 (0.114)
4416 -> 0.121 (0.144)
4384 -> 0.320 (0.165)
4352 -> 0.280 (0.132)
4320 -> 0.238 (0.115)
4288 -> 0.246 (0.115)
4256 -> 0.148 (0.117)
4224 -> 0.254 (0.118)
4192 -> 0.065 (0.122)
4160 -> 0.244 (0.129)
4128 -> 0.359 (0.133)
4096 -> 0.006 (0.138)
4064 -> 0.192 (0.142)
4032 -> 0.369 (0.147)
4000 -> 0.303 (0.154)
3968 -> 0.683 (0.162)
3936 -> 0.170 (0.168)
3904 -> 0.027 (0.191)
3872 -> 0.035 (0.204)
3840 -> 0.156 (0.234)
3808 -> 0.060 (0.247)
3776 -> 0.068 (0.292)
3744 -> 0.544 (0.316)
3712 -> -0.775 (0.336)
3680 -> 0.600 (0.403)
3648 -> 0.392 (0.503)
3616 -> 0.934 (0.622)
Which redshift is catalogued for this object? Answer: 1.54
